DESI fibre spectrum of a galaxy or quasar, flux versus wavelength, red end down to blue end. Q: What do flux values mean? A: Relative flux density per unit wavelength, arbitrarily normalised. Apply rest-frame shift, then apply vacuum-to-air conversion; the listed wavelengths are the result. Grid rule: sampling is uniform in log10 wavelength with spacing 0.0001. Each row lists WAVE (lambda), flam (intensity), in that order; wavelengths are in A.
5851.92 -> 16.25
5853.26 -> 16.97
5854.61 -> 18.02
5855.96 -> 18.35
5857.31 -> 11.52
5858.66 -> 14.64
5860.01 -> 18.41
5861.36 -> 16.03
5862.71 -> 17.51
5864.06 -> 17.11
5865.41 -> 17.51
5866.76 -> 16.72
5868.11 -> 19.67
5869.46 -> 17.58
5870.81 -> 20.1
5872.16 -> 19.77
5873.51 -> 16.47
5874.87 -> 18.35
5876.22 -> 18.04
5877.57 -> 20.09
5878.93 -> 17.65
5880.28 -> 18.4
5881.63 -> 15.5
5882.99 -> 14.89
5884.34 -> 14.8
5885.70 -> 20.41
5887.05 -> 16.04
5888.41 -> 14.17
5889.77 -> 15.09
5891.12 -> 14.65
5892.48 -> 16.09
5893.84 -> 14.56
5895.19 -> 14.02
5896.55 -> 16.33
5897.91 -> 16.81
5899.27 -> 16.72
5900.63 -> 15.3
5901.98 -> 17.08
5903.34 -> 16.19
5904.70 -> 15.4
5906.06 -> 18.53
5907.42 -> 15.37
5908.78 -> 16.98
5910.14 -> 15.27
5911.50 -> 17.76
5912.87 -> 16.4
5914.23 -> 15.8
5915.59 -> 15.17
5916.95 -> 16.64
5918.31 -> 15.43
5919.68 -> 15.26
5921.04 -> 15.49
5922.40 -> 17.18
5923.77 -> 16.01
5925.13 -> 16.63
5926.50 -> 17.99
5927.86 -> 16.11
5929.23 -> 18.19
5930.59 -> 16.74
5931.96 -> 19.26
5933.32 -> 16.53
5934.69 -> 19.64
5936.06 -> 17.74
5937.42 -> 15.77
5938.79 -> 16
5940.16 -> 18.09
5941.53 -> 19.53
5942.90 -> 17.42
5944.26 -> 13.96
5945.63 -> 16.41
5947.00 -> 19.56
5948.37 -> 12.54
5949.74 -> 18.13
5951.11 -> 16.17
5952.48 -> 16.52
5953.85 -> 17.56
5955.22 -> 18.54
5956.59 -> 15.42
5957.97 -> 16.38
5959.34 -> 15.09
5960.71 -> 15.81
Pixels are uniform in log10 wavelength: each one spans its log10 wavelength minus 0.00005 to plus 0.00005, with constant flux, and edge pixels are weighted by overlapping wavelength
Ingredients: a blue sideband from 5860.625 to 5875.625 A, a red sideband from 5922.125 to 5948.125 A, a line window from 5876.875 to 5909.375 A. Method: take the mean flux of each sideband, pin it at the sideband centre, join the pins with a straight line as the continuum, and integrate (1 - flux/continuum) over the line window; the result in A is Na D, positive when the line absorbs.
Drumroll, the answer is 2.5 A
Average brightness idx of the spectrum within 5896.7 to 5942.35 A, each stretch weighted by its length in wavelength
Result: 16.8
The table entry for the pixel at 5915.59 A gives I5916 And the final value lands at 15.17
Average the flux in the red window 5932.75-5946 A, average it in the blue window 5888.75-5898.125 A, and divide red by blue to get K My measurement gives 1.1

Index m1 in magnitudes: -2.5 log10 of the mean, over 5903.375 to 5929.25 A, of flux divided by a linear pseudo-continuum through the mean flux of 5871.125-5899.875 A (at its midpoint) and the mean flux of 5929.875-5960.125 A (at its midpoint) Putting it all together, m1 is 0.03 mag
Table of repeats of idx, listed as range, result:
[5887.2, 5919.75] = 15.9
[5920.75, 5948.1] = 17.2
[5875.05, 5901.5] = 16.3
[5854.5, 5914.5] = 16.7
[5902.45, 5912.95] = 16.5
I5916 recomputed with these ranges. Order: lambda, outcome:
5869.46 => 17.58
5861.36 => 16.03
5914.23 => 15.8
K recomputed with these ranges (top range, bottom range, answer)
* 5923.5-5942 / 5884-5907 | 1.09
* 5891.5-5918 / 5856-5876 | 0.93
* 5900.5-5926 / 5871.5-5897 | 0.98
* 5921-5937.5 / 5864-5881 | 0.94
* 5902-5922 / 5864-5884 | 0.91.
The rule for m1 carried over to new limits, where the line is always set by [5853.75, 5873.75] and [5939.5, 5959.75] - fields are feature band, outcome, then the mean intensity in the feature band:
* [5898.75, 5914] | 0.04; 16.4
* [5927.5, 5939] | -0.03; 17.4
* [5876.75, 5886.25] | -0.01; 17.4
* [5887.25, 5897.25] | 0.14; 15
